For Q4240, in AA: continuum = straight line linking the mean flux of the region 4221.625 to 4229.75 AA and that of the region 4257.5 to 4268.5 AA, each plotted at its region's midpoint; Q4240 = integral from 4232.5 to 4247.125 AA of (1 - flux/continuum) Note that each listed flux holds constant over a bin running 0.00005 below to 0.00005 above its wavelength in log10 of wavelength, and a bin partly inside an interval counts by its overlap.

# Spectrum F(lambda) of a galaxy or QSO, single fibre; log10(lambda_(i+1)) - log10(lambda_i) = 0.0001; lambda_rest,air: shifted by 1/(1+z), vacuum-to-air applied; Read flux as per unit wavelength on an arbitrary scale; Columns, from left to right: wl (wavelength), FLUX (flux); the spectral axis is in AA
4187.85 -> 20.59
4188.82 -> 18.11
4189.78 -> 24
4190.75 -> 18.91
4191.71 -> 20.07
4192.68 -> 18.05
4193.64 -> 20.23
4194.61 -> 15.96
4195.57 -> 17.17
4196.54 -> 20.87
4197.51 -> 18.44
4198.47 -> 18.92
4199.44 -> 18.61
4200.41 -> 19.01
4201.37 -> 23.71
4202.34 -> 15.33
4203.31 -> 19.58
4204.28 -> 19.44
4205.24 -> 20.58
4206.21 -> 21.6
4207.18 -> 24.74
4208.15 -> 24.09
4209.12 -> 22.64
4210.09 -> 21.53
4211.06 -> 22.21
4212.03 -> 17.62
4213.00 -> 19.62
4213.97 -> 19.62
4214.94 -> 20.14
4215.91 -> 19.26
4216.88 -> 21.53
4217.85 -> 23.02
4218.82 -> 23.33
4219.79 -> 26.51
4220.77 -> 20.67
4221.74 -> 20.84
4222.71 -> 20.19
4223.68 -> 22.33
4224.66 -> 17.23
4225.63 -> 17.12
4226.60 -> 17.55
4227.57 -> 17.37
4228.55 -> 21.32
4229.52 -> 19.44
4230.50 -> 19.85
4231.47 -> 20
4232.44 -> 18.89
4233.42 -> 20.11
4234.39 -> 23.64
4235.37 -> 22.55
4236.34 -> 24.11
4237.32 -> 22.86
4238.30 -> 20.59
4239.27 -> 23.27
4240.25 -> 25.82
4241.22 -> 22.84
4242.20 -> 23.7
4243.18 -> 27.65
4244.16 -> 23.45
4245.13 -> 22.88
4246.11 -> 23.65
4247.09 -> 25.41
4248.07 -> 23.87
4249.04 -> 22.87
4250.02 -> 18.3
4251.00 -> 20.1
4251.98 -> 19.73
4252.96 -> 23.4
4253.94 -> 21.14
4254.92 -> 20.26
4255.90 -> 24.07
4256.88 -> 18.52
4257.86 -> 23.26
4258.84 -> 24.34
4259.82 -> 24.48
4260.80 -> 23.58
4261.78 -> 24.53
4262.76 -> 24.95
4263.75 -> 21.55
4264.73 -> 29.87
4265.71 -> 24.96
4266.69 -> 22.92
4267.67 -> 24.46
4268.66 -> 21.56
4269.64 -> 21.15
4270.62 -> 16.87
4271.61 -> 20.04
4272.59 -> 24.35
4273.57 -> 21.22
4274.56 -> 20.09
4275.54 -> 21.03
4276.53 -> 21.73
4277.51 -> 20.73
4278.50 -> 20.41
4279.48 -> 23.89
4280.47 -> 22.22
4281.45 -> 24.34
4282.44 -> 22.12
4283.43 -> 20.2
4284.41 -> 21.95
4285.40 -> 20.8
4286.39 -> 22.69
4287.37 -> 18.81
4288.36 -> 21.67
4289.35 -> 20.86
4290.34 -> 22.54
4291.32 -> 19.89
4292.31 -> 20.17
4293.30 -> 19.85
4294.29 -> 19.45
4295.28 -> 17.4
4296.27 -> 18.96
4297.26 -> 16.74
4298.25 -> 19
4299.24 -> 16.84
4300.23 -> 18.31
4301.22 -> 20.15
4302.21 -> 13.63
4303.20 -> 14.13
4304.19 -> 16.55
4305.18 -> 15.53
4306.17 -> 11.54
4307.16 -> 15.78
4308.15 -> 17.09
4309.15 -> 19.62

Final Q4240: -1.5 AA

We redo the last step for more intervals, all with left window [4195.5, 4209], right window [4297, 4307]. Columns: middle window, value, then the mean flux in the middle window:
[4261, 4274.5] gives -4.01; 22.9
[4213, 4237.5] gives -1.74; 20.7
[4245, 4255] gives -1.98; 22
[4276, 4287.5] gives -3.17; 21.7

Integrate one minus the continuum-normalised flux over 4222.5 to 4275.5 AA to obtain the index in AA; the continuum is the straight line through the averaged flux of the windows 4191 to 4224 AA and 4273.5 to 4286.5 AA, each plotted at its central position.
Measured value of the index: -2.2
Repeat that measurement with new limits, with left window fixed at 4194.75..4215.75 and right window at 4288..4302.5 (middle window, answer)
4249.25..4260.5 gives -1.21 AA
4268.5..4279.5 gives -0.92 AA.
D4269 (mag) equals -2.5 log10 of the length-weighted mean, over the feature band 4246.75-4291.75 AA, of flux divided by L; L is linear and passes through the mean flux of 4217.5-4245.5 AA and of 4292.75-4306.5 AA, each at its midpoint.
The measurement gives -0.16 mag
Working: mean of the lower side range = 21.7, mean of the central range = 22.1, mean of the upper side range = 17.1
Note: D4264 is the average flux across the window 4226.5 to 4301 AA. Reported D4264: 21.7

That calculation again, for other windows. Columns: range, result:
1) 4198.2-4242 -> 20.9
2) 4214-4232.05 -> 20.4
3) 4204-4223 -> 21.5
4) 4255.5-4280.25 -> 22.6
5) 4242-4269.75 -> 23.1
